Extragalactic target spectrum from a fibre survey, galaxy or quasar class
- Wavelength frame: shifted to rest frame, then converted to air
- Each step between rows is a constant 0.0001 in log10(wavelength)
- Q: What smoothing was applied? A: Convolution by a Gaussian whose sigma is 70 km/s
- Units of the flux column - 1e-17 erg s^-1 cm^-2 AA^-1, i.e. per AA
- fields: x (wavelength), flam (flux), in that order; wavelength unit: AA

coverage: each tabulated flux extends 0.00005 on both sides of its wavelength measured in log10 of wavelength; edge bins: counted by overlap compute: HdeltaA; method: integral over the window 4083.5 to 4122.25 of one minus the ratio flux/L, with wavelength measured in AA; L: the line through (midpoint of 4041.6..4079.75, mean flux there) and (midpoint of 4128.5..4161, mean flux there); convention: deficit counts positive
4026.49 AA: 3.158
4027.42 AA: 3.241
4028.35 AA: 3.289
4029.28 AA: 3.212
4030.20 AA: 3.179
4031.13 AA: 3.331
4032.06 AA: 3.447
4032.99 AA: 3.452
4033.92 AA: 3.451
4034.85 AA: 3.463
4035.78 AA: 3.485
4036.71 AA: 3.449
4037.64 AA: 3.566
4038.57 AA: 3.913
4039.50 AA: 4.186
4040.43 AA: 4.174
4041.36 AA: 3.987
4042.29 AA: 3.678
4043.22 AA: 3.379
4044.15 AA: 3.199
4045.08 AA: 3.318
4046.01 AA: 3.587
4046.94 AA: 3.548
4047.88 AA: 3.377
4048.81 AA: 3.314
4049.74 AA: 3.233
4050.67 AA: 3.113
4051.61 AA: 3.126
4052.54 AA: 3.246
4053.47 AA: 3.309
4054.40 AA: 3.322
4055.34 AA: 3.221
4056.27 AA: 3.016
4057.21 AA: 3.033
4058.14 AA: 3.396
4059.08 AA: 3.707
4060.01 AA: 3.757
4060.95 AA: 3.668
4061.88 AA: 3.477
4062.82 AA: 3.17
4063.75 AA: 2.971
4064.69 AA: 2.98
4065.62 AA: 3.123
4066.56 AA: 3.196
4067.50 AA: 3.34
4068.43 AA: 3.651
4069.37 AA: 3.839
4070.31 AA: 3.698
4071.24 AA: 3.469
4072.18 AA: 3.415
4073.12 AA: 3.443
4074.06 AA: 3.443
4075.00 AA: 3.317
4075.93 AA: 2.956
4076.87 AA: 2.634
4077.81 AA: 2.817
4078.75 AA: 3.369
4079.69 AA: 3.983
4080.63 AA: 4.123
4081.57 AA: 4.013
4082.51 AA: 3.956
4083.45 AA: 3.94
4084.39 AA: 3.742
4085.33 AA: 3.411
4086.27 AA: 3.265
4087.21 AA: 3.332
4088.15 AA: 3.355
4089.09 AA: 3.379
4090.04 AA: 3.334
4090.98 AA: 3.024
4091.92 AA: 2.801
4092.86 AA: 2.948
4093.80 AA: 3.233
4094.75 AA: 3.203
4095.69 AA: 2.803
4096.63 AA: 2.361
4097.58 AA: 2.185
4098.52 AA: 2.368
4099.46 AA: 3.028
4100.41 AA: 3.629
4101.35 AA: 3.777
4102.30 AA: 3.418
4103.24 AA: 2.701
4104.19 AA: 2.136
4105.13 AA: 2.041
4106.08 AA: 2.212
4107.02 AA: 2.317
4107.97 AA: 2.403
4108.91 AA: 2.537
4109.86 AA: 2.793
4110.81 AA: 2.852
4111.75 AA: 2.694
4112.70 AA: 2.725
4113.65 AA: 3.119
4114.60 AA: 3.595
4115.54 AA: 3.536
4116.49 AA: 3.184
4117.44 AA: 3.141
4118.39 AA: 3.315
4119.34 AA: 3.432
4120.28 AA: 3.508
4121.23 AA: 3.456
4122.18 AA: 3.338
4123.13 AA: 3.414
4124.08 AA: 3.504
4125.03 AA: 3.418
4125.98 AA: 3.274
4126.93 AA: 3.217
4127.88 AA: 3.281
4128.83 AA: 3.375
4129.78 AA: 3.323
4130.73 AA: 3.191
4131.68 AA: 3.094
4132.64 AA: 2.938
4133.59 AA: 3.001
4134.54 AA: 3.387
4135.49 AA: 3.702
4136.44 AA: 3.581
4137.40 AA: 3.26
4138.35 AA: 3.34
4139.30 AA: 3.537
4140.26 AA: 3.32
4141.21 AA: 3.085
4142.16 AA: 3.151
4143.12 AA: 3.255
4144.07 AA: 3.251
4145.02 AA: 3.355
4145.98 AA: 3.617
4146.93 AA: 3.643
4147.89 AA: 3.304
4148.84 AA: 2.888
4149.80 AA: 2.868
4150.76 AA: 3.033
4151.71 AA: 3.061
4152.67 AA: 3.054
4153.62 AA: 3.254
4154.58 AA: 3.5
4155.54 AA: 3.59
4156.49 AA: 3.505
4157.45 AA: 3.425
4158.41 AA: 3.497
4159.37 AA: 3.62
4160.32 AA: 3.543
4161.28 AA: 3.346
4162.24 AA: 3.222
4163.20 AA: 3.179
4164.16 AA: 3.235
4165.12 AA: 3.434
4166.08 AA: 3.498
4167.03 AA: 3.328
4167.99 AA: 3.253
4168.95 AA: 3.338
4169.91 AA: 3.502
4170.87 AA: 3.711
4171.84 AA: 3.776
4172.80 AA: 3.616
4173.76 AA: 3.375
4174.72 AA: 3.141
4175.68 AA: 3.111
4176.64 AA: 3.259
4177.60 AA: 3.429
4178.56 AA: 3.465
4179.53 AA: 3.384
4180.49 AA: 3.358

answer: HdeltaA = 3.5 AA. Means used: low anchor 3.33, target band 3.02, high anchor 3.31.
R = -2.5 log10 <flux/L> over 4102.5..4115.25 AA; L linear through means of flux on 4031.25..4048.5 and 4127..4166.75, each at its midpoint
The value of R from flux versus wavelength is 0.27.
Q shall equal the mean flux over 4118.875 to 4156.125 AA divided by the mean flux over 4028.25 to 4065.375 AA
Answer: 0.97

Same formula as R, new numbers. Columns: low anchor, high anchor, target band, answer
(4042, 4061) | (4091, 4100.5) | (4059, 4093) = -0.12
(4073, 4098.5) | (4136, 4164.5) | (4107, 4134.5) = 0.05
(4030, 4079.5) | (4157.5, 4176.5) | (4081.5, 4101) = 0.07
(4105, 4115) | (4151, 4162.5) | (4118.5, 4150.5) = -0.09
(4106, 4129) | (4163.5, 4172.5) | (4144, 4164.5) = 0.01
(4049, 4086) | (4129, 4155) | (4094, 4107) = 0.21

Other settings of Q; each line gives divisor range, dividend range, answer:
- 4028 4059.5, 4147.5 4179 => 0.97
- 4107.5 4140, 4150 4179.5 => 1.05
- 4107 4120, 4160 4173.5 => 1.14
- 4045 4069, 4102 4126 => 0.90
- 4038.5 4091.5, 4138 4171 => 0.97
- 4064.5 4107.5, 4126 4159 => 1.03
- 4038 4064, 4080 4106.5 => 0.91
